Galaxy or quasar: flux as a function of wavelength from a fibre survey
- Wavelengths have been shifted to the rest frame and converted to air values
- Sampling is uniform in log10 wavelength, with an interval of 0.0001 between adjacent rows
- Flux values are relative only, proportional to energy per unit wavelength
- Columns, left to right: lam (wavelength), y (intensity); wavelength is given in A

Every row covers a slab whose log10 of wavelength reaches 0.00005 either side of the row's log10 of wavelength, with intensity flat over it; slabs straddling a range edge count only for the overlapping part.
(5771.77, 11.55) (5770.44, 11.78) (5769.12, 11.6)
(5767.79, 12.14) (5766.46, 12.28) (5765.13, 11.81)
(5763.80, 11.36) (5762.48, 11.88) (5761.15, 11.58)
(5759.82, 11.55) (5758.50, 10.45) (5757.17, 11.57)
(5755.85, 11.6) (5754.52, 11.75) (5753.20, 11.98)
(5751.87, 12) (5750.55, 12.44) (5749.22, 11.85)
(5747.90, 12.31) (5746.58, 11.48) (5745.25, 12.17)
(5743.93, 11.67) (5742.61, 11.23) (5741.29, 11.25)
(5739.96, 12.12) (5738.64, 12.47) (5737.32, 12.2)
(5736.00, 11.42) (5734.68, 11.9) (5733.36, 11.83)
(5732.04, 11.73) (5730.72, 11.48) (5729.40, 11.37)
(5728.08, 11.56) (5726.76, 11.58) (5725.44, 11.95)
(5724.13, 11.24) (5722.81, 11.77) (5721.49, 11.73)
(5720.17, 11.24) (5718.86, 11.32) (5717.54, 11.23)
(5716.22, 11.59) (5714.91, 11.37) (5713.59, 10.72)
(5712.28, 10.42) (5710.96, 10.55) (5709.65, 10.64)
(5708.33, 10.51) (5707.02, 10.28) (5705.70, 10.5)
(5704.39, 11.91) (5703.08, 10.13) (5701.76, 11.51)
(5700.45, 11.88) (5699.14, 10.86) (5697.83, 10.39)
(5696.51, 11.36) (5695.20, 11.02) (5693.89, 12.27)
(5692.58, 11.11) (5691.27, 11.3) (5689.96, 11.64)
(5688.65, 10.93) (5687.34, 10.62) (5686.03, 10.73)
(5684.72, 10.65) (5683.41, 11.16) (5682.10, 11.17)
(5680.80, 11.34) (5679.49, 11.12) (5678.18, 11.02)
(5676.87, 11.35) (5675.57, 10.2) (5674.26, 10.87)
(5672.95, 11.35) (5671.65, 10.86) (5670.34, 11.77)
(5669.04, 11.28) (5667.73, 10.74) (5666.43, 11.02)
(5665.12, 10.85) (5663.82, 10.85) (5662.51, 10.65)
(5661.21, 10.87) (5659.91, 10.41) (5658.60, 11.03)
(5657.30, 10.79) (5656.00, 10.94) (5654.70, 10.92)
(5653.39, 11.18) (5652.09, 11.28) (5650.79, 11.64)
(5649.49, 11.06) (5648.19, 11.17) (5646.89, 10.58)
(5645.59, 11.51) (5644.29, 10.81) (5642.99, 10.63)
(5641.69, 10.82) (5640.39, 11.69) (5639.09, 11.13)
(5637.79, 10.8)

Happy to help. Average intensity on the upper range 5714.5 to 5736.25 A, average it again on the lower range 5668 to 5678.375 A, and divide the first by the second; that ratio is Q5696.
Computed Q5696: 1.0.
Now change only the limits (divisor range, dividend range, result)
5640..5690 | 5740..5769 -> 1.07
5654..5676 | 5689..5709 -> 1.02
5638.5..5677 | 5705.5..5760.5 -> 1.04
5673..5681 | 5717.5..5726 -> 1.05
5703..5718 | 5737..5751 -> 1.10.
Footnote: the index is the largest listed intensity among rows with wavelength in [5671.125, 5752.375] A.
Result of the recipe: 12.47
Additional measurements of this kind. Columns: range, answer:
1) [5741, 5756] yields 12.44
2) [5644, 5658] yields 11.64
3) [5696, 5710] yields 11.91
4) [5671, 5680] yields 11.35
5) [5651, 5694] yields 12.27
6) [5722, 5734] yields 11.95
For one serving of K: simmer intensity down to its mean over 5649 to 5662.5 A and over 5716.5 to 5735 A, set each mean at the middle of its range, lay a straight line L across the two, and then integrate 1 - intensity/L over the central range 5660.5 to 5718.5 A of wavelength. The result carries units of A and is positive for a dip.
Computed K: 1.3 A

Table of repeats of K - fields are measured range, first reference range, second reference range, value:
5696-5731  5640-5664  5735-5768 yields 1.00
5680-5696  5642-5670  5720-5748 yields 0.16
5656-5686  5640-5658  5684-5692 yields 0.14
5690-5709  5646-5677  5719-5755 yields 0.47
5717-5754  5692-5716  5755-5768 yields -1.35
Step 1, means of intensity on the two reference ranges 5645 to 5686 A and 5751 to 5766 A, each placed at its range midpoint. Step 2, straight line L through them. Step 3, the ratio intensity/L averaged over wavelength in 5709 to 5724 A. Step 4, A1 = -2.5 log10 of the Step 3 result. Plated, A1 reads 0.02 mag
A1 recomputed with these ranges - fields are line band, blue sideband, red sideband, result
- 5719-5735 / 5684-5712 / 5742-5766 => -0.023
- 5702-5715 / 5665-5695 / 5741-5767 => 0.064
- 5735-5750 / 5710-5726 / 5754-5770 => -0.035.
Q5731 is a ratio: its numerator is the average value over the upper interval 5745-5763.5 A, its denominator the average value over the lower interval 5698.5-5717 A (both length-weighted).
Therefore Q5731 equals 1.1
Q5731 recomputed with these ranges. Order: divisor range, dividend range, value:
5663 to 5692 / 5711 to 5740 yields 1.04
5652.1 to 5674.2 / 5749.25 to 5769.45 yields 1.07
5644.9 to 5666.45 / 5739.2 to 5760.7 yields 1.07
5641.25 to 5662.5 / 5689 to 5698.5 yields 1.03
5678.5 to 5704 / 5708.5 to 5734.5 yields 1.02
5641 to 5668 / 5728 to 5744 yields 1.07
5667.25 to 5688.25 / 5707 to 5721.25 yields 0.99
